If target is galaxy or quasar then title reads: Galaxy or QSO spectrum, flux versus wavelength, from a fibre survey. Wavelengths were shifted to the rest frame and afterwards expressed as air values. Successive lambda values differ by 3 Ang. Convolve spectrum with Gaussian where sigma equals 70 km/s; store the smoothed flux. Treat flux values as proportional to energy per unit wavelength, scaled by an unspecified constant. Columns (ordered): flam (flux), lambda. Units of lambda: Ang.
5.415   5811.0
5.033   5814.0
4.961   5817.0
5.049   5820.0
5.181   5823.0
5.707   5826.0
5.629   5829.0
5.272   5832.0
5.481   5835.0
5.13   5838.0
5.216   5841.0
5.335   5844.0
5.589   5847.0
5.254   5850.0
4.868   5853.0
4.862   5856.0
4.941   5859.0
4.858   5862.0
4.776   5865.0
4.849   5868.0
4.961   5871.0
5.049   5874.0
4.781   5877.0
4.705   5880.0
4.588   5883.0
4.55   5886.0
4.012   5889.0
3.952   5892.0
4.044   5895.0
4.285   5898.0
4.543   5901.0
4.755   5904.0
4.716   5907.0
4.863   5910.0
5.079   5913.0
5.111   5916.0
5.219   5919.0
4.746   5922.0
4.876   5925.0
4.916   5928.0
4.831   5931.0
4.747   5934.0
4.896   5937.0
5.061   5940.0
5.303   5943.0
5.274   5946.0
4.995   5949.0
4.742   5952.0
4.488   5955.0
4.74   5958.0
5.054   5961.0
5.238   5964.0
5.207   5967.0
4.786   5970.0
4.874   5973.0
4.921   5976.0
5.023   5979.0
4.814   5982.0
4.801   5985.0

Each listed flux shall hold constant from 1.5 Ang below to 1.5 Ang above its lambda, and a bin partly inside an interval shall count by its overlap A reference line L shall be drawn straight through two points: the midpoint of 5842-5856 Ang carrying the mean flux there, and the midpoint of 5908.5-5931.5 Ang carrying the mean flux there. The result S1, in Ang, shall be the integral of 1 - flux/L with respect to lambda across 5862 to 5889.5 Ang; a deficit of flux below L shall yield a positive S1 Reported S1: 2.1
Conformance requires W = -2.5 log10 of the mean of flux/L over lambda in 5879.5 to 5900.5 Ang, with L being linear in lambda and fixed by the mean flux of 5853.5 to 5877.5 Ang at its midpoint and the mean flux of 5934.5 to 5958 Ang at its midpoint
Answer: 0.14 mag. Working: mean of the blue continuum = 4.89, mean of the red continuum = 4.94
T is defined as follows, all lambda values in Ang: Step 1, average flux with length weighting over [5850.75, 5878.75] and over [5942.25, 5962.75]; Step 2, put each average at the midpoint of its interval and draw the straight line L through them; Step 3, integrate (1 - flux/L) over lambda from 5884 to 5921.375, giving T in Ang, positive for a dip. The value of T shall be 2.4 Ang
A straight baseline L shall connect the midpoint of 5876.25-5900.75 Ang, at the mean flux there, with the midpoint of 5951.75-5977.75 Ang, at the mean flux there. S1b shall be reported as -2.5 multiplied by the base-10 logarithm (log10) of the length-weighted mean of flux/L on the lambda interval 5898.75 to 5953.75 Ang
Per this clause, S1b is -0.07 mag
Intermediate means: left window 4.36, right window 4.9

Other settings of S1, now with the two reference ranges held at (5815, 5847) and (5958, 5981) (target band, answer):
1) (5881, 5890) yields 1.3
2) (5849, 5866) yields 1.1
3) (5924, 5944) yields 0.5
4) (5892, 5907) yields 2.2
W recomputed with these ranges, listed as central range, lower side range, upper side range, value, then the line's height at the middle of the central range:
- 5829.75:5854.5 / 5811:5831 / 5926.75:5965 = -0.01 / 5.22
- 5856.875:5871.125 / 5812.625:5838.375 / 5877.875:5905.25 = -0.02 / 4.76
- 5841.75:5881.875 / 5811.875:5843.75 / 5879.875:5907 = -0.04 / 4.81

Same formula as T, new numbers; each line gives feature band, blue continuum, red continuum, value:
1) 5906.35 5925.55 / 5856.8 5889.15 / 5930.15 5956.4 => -0.4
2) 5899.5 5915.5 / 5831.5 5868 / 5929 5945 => 0.7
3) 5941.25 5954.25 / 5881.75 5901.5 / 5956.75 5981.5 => -0.7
